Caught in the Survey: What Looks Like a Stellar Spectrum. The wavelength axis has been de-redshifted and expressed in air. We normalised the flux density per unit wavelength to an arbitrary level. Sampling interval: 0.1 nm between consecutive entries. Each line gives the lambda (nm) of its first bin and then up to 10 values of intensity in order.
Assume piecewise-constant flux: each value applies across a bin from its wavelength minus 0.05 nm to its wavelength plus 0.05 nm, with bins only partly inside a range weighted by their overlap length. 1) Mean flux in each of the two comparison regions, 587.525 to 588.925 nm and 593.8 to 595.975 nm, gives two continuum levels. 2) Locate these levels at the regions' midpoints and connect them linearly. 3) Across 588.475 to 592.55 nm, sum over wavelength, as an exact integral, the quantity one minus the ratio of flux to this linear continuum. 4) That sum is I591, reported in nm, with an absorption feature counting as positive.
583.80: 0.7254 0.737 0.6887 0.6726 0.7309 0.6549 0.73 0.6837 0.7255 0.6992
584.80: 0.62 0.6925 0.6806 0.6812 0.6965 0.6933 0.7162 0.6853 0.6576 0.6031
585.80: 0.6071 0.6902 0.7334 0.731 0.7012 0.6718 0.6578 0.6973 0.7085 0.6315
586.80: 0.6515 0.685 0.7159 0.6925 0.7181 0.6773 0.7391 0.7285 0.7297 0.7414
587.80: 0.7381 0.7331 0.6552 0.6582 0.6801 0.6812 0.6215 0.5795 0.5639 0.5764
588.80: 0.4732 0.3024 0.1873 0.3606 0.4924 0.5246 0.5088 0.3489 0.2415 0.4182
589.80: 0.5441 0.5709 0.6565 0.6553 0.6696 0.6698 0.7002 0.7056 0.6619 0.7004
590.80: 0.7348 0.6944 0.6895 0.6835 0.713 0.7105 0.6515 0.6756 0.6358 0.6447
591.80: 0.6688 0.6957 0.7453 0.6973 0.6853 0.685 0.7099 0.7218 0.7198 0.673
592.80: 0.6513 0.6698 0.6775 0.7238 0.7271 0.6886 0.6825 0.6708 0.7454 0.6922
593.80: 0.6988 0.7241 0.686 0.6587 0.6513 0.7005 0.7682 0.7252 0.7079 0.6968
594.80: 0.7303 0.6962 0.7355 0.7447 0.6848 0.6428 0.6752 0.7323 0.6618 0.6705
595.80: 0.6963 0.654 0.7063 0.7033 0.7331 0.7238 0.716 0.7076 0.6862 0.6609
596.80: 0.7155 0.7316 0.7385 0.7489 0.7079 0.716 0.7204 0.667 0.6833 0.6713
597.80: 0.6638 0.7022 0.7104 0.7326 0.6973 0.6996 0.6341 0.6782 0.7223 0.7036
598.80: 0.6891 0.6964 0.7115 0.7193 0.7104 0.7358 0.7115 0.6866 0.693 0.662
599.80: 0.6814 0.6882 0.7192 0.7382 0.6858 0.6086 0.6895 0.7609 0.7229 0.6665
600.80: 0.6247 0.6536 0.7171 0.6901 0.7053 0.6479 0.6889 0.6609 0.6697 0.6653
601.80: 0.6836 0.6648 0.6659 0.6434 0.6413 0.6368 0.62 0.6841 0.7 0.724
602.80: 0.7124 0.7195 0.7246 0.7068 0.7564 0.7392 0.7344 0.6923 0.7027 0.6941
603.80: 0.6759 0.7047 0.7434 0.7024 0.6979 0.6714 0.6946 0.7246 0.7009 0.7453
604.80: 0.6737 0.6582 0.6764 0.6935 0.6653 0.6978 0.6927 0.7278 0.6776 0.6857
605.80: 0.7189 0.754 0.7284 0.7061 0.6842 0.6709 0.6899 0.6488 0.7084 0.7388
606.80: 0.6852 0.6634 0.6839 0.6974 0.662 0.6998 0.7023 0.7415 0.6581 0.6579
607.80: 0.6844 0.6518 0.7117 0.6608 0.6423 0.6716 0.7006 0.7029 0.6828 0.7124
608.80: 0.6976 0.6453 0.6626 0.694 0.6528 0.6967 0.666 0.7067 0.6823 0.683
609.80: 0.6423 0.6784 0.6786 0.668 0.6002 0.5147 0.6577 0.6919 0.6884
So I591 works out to 0.35 nm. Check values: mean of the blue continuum 0.631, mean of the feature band 0.599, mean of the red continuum 0.697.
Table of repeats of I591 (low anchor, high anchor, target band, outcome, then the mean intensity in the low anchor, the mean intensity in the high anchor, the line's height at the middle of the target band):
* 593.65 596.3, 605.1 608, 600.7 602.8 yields 0.076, 0.7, 0.693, 0.695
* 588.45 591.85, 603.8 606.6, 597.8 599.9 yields -0.167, 0.577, 0.697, 0.647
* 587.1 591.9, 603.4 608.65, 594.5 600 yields -0.424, 0.613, 0.693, 0.65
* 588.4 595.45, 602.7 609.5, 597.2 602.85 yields -0.136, 0.64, 0.695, 0.671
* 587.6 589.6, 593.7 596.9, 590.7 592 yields -0.165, 0.546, 0.7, 0.609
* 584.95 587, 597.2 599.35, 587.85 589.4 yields 0.330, 0.68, 0.699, 0.684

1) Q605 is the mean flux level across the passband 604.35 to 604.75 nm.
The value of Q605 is 0.716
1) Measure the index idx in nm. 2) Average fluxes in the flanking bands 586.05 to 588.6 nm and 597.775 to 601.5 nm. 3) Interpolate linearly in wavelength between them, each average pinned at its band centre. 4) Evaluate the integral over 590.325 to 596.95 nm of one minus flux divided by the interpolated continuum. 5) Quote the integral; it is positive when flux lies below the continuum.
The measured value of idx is -0.06 nm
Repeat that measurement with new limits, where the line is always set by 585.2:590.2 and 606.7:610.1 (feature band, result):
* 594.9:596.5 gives -0.147 nm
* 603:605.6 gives -0.136 nm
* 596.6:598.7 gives -0.173 nm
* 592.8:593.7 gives -0.090 nm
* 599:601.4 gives -0.138 nm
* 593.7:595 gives -0.140 nm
